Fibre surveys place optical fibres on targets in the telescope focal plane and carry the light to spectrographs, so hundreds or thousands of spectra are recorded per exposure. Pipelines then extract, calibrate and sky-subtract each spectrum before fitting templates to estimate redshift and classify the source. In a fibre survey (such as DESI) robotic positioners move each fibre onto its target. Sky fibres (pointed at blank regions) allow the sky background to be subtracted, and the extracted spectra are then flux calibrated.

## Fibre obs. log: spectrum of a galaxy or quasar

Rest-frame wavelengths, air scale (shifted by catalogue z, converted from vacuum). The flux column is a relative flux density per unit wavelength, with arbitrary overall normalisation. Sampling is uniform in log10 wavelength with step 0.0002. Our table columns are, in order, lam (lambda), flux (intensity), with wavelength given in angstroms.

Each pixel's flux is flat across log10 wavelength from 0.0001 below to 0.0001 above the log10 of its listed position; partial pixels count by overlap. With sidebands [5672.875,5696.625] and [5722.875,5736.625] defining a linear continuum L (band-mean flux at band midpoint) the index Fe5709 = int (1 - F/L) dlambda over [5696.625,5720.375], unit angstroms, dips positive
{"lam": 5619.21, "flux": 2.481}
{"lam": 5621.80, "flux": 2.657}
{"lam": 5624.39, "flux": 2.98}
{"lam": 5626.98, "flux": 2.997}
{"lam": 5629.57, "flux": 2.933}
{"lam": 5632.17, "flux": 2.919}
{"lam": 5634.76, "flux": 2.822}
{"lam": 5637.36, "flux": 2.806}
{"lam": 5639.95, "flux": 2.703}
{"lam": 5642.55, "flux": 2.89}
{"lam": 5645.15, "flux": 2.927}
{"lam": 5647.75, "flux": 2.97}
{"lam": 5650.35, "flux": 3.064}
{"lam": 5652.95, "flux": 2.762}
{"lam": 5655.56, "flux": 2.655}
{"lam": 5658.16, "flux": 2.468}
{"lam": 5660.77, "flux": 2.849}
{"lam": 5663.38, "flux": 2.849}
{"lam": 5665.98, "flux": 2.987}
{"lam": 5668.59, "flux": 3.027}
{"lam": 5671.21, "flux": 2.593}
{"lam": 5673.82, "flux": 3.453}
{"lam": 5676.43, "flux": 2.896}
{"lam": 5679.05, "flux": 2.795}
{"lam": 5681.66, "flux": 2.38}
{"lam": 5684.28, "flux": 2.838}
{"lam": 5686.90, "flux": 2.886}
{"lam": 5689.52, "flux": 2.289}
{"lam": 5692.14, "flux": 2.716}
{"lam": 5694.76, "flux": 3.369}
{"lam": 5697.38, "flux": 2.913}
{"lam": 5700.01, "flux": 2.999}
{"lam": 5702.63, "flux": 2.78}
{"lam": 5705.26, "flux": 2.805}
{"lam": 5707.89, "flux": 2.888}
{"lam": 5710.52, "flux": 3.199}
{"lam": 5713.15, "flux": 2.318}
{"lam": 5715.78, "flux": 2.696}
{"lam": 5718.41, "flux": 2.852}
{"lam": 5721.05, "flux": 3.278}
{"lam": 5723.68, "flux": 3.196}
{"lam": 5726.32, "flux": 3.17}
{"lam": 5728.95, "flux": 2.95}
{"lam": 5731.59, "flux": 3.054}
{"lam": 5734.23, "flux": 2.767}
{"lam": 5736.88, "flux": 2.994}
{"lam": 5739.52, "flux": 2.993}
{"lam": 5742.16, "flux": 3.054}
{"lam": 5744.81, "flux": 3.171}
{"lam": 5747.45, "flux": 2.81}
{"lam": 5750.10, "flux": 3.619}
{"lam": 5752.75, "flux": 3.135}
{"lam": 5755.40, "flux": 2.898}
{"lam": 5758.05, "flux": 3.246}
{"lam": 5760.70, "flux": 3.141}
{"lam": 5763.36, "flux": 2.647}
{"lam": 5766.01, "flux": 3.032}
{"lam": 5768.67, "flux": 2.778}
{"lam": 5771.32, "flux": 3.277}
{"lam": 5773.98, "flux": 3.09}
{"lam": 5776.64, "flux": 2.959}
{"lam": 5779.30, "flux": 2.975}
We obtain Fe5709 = 0.8 angstroms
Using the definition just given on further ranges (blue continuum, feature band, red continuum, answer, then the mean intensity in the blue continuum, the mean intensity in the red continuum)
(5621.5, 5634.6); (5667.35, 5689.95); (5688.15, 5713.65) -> 0.4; 2.91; 2.84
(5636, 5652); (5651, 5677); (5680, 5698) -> -0.2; 2.89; 2.77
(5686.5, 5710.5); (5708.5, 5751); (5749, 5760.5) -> 0.8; 2.87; 3.21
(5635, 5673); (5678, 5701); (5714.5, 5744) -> 0.9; 2.83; 3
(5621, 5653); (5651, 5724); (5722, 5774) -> 2.9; 2.89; 3.05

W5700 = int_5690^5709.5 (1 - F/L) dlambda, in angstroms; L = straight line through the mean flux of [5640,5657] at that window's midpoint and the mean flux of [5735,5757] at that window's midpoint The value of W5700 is 0.5 angstroms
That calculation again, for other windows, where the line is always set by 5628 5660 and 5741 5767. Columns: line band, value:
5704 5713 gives 0.3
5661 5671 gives -0.1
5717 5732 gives -0.4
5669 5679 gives -0.2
